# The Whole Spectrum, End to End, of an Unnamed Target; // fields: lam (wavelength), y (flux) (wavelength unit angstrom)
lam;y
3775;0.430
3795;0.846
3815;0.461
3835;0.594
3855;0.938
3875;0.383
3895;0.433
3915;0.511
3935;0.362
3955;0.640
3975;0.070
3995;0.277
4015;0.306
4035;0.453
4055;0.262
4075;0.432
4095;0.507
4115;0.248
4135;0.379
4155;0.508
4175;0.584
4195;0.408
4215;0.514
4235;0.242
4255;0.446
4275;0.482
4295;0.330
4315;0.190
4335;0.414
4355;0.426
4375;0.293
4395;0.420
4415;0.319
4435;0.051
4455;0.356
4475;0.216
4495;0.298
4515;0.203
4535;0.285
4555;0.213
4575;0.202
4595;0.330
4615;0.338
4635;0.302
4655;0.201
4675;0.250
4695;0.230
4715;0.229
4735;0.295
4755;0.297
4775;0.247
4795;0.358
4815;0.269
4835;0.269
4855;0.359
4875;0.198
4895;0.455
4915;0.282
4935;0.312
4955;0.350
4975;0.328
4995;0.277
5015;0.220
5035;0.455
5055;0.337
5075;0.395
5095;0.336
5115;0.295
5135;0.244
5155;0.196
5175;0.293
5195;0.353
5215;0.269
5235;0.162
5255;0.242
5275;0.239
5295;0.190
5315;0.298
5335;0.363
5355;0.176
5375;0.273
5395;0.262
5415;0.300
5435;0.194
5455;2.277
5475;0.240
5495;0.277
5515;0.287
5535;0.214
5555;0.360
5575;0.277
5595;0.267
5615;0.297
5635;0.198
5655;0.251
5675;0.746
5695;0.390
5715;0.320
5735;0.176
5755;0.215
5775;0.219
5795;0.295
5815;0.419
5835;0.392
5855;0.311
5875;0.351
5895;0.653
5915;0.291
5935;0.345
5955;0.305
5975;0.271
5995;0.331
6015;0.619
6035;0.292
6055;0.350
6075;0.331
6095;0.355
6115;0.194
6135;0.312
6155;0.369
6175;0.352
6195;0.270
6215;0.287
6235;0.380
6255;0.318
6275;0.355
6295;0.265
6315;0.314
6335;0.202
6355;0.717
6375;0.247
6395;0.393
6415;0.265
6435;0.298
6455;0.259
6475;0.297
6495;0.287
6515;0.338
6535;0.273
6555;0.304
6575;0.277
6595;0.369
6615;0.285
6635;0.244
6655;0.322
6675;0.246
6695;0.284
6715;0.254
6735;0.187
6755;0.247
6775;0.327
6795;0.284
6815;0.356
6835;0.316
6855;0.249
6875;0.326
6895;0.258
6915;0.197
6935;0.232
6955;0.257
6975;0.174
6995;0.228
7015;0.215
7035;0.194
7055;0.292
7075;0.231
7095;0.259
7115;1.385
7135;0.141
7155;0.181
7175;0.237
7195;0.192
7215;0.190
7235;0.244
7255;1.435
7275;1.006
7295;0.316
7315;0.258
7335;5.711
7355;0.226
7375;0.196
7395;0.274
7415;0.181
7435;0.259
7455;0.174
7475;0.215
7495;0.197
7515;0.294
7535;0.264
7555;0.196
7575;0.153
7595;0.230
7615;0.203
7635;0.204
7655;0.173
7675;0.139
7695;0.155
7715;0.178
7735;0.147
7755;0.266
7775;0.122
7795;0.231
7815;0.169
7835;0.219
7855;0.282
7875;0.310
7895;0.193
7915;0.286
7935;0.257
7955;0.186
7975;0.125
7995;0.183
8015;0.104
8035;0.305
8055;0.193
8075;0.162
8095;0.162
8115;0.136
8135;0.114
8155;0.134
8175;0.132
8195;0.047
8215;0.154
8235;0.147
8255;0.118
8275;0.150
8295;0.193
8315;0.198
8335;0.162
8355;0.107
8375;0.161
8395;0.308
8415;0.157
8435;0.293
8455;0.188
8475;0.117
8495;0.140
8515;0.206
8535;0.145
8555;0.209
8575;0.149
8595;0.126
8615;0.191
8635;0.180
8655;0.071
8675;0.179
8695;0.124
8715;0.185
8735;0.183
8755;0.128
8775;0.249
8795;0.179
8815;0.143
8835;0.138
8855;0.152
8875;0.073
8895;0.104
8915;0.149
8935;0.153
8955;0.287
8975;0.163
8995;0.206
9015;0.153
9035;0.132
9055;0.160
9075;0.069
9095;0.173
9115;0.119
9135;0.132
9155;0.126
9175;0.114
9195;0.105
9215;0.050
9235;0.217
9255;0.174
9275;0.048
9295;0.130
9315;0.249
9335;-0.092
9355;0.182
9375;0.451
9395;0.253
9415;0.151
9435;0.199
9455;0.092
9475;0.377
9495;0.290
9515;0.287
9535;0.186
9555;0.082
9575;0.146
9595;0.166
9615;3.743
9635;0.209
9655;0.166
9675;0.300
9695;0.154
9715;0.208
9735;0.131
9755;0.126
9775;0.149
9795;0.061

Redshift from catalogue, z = 0.465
